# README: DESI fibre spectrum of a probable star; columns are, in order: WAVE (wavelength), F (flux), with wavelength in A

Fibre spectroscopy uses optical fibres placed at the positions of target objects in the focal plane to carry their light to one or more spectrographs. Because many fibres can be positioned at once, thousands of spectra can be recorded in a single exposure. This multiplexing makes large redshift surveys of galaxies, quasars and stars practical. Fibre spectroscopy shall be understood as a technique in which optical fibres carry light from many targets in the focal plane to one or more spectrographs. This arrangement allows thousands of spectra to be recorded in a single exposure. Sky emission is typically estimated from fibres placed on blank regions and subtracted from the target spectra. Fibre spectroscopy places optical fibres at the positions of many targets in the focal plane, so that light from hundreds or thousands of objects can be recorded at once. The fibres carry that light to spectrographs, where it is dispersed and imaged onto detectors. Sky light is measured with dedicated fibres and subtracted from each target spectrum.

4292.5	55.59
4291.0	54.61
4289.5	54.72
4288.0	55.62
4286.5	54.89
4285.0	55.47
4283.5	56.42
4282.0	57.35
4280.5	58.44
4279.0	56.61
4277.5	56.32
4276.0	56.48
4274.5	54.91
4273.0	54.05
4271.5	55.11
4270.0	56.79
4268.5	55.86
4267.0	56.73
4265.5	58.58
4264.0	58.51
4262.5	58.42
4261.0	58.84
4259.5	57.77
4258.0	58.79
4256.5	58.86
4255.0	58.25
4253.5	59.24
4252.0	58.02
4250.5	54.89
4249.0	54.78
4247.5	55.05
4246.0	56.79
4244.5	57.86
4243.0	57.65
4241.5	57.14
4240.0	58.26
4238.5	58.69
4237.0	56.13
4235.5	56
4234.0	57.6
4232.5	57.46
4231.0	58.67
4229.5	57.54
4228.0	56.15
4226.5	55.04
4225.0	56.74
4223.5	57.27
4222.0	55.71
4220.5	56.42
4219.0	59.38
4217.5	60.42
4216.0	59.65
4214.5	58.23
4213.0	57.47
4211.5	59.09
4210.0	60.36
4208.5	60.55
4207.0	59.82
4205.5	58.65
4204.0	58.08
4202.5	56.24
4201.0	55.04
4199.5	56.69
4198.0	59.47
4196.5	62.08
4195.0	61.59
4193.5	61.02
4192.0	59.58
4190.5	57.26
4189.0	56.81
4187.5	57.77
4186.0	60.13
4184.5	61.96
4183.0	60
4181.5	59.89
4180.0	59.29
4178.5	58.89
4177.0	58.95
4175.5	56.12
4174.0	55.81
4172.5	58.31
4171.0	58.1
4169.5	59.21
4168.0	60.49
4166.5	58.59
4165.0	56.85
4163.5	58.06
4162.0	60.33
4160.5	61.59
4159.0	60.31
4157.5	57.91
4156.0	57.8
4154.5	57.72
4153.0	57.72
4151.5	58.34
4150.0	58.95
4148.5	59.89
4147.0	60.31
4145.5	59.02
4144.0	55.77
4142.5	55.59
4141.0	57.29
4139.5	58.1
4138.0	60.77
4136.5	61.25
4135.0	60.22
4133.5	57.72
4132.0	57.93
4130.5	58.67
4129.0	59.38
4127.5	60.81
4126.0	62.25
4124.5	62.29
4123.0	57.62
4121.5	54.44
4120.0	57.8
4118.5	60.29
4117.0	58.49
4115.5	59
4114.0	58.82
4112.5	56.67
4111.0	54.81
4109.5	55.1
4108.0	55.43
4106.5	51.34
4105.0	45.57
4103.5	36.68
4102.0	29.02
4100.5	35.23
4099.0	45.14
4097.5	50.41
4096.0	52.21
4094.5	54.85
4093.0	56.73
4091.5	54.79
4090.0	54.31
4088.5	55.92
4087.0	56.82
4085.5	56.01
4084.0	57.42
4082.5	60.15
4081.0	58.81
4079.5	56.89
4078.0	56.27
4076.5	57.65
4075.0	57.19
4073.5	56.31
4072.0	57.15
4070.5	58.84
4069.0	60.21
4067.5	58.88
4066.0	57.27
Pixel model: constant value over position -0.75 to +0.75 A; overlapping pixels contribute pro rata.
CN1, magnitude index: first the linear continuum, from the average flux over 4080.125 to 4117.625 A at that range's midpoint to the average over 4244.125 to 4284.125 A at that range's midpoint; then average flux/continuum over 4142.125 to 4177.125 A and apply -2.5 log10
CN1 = -0.08 mag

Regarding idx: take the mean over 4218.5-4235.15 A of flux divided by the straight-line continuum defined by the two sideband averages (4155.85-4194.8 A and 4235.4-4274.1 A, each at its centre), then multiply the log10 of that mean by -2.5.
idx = 0.01 mag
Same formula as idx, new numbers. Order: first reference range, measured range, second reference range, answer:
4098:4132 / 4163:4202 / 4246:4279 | -0.070 mag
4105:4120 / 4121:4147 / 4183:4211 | -0.037 mag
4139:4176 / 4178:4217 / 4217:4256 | -0.024 mag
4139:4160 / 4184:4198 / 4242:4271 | -0.034 mag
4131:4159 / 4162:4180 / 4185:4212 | 0.008 mag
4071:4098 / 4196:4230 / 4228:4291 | -0.025 mag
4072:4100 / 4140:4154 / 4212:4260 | -0.036 mag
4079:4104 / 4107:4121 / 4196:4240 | -0.093 mag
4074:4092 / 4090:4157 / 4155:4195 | 0.046 mag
